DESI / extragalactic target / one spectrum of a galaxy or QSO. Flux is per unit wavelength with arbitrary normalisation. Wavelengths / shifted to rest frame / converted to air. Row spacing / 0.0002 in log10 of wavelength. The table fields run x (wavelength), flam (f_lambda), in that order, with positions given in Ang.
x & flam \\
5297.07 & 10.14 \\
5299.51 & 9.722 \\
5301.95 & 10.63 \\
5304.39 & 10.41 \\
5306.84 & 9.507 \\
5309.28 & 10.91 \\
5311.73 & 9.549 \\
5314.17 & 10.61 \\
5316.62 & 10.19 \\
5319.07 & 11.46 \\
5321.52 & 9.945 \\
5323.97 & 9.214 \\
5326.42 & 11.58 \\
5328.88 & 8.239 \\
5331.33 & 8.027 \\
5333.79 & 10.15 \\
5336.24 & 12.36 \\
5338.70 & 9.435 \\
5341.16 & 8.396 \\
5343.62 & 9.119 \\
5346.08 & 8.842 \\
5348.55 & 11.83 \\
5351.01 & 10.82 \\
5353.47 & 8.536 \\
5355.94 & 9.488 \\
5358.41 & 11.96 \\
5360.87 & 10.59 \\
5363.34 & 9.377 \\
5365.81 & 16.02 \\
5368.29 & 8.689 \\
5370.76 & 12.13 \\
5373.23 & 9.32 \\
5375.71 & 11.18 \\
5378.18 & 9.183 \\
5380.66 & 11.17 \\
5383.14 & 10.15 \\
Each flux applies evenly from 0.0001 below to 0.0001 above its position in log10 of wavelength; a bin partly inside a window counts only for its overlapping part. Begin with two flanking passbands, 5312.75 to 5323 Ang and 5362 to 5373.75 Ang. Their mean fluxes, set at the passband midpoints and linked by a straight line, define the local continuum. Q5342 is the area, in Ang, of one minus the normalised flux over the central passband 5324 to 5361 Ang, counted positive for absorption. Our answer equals 3.20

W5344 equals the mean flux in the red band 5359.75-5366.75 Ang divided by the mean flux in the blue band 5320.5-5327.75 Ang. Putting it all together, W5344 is 1.16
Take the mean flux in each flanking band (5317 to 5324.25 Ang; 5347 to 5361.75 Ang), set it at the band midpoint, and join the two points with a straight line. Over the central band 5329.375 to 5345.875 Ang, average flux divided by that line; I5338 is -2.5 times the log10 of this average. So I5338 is 0.103 mag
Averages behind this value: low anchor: 10.3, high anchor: 10.5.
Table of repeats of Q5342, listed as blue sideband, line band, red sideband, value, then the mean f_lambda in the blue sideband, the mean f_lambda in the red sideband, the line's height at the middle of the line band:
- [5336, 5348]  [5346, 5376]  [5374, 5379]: -2.55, 9.52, 10.2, 9.89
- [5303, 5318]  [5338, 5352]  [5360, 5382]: 1.12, 10.2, 10.8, 10.6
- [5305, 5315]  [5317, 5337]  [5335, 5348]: -0.29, 10.1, 9.74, 9.93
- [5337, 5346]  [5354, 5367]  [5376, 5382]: -2.07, 9.14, 10.3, 9.75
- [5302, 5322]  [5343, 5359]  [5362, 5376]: 1.21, 10.4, 11.1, 10.9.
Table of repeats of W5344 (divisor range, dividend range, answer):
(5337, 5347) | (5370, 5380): 1.14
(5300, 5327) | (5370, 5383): 1.02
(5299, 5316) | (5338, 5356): 0.94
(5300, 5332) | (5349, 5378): 1.07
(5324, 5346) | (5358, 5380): 1.14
